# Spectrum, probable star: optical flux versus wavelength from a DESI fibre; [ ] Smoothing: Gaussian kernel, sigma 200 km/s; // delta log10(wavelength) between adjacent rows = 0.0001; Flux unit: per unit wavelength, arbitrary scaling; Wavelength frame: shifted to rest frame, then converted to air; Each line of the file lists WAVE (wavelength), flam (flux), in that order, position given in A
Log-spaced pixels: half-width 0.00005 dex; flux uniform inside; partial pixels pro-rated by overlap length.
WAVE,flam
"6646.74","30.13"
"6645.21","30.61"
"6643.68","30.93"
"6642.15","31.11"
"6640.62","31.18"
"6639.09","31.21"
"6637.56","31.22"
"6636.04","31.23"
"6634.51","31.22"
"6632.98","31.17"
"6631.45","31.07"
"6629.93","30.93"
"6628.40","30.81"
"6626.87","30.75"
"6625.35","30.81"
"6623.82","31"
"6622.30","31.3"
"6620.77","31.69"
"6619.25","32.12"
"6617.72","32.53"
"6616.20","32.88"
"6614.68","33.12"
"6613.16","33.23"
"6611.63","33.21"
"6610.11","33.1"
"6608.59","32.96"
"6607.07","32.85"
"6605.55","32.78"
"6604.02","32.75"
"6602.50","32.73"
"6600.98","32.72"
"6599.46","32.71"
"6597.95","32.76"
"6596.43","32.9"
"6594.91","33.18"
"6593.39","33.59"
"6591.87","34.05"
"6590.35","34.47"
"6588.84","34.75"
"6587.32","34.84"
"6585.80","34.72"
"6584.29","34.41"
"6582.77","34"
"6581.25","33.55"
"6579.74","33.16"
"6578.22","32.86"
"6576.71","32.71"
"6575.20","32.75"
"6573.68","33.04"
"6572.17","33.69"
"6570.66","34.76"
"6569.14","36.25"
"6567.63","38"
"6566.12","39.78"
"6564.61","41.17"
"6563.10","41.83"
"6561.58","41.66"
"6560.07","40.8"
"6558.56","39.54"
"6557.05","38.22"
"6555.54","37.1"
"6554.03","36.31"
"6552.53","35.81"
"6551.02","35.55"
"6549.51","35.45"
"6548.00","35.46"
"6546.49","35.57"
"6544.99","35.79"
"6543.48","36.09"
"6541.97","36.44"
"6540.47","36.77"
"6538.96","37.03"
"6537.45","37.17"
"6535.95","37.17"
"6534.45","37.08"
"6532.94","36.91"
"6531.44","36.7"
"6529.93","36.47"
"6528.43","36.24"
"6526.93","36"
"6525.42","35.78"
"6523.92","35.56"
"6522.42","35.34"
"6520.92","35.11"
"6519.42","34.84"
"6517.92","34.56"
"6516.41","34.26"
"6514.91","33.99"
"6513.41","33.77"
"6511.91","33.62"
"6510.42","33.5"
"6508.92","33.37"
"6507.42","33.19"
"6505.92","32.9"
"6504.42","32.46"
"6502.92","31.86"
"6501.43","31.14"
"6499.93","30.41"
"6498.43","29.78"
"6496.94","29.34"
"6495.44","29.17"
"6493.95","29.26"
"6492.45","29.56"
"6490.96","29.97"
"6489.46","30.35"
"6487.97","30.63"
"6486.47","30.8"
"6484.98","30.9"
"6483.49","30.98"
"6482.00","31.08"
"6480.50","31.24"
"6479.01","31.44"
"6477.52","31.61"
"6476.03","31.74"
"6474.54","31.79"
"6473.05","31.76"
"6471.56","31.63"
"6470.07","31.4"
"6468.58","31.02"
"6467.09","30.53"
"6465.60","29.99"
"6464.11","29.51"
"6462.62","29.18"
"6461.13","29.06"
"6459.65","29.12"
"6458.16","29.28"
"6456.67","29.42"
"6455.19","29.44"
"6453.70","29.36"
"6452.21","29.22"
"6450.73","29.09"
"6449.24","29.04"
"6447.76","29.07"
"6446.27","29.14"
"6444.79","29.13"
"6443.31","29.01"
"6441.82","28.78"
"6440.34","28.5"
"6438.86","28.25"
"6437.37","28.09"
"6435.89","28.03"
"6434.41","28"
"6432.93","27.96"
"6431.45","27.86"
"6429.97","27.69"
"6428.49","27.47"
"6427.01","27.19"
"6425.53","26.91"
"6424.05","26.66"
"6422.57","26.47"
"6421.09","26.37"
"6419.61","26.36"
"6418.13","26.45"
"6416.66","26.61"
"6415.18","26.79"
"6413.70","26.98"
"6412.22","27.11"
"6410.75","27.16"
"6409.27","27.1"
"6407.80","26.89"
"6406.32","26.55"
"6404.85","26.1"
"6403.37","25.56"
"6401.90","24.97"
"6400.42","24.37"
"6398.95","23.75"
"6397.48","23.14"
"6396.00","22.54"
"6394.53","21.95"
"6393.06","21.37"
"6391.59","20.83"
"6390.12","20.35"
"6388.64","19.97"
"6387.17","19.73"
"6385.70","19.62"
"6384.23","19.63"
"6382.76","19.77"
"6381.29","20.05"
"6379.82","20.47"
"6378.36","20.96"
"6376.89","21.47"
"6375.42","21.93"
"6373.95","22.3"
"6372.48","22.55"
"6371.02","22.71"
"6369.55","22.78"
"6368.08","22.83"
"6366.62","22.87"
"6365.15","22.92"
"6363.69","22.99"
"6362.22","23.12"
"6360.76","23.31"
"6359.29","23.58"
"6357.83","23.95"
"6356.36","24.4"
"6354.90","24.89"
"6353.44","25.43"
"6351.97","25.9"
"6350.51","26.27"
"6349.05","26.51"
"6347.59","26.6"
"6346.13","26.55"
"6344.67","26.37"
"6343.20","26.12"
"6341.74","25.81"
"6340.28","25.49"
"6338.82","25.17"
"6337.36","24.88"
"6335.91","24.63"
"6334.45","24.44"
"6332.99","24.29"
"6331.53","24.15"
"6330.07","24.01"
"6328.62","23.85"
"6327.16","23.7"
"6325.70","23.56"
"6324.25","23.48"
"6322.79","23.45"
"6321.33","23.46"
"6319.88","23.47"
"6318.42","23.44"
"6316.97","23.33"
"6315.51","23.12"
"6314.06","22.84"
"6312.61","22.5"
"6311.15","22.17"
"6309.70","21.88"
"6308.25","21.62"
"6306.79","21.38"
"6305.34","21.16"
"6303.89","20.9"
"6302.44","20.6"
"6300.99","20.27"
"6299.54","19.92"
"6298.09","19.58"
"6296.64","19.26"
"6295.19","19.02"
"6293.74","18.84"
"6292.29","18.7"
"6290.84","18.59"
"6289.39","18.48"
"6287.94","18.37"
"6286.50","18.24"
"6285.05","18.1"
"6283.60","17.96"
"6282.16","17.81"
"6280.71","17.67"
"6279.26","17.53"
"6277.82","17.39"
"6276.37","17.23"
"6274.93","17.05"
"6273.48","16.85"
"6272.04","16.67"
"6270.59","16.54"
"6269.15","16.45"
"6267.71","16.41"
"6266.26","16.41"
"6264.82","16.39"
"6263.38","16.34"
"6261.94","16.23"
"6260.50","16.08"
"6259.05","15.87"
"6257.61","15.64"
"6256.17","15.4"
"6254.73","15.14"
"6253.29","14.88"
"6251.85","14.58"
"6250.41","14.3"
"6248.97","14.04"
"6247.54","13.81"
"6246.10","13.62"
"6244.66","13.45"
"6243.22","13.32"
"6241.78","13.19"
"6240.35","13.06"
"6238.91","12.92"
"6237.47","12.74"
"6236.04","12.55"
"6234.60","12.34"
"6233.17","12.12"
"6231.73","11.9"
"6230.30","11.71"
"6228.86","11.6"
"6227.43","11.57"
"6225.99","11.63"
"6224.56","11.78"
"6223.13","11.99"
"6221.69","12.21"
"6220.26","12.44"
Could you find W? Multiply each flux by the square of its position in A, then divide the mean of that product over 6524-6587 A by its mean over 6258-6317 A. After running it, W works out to 2.10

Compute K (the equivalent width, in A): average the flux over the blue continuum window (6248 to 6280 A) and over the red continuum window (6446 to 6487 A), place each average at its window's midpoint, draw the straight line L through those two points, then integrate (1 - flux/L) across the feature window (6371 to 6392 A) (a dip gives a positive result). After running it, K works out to 3.1 A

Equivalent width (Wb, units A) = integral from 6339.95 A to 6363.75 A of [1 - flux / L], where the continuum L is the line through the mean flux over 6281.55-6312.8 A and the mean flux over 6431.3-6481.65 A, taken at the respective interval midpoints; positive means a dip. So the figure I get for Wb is -2.1 A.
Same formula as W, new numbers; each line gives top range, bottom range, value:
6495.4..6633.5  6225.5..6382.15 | 1.88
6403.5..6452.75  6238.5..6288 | 1.83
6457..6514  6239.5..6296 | 2.04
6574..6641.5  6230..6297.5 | 2.29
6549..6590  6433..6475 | 1.27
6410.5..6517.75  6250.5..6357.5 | 1.50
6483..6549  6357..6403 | 1.60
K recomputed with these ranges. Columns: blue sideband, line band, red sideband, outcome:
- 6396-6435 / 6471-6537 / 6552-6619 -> -4.4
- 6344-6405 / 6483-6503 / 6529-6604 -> 0.4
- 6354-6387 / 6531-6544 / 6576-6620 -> -2.8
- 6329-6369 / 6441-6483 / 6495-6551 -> 1.4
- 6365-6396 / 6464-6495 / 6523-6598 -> -1.6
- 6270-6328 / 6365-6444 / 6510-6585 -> 6.9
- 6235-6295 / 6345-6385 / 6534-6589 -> -0.9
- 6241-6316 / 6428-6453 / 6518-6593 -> -0.1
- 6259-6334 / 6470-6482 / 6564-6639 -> -1.7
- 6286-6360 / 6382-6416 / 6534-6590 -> 4.5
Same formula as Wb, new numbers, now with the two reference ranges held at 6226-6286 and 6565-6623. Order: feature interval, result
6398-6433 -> -4.0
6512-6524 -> -2.1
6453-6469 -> -2.0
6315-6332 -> -4.4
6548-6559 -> -1.8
